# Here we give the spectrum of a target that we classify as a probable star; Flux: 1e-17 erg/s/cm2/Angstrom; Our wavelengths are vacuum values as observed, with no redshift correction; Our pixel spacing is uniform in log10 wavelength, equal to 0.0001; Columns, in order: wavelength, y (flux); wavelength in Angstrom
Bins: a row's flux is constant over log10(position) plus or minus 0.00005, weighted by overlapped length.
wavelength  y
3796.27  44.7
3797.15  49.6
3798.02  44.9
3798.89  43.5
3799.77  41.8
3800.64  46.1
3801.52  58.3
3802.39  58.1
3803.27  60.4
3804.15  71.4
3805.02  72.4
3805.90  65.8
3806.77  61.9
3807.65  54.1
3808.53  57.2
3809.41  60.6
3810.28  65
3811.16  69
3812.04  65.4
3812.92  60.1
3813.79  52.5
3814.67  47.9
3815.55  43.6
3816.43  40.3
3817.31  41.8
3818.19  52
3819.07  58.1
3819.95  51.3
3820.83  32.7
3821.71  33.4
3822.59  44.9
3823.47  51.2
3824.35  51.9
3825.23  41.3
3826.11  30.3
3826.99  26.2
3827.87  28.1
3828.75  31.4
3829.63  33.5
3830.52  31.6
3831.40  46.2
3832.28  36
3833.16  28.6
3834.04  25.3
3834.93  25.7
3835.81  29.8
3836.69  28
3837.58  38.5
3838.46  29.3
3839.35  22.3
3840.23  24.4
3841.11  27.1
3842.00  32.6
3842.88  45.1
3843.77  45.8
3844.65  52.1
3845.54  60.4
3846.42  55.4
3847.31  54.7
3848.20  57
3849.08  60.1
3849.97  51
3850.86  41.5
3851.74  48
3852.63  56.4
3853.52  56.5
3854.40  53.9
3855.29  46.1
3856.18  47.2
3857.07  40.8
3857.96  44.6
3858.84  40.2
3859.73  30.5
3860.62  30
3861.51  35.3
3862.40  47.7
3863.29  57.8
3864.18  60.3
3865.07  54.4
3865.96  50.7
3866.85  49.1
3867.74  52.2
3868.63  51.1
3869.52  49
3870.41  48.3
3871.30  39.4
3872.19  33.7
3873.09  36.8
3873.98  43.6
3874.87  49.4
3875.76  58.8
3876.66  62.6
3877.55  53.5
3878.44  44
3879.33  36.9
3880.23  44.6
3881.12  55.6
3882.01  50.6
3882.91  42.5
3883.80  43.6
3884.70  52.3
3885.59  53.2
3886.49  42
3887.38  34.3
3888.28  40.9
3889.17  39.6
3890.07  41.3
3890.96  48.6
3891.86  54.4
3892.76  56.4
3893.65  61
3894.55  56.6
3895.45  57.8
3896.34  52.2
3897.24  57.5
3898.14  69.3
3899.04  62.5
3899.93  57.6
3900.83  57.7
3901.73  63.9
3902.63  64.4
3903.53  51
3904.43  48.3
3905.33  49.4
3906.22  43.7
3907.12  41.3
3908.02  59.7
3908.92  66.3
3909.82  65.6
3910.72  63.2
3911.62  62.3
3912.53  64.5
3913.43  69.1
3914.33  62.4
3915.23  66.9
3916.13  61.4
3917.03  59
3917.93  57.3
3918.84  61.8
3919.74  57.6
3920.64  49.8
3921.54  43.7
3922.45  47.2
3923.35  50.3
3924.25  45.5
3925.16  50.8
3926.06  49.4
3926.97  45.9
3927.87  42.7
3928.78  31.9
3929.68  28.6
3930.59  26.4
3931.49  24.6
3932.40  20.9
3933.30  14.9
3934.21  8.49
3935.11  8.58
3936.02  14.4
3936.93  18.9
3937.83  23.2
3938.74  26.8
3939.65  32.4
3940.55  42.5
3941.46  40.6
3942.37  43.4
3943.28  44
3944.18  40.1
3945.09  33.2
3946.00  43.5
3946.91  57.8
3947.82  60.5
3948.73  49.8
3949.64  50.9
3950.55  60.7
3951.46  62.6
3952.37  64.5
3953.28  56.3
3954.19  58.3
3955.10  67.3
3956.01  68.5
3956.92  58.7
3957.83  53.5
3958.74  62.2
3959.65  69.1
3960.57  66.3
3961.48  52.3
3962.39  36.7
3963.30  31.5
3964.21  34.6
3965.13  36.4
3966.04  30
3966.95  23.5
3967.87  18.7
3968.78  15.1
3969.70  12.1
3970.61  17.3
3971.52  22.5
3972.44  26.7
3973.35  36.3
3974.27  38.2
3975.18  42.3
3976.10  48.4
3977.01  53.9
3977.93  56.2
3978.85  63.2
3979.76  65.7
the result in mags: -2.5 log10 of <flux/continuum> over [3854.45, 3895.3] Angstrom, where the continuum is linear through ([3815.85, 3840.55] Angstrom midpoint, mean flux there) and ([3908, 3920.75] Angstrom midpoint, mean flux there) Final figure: 0.07 mag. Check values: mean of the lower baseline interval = 36.3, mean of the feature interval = 47.1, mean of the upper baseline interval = 62.2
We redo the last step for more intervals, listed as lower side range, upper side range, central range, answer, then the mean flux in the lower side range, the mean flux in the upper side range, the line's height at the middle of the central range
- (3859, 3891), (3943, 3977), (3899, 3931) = -0.18 mag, 46.1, 44.7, 45.5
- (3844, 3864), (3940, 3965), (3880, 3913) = -0.07 mag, 48.6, 51.9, 50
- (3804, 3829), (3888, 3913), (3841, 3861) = 0.12 mag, 50.3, 55.7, 52.5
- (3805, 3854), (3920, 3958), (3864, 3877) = -0.12 mag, 45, 42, 43.9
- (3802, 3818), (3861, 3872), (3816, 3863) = 0.28 mag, 58.1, 49.1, 53.4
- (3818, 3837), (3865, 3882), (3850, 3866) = -0.06 mag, 37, 48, 44.3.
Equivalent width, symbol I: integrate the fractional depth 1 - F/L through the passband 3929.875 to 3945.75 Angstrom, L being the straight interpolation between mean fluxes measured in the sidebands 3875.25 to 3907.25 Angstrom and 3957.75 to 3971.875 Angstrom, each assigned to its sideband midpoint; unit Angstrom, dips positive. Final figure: 5.3 Angstrom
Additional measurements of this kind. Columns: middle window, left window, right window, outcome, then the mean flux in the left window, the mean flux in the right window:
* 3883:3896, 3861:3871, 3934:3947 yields -1.3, 50.3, 31.6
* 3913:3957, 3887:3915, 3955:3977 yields 2.3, 55.7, 40.2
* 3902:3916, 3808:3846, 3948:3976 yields -5.0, 41.8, 44.3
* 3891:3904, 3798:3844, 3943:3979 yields -3.9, 44.6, 45.4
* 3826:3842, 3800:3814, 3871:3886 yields 7.3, 61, 47.2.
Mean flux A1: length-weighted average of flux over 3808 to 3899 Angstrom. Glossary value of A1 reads 46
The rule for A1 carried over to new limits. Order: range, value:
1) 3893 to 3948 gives 47.2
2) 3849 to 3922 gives 51.5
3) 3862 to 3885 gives 48.8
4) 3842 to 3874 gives 47.8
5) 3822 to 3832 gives 37.8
